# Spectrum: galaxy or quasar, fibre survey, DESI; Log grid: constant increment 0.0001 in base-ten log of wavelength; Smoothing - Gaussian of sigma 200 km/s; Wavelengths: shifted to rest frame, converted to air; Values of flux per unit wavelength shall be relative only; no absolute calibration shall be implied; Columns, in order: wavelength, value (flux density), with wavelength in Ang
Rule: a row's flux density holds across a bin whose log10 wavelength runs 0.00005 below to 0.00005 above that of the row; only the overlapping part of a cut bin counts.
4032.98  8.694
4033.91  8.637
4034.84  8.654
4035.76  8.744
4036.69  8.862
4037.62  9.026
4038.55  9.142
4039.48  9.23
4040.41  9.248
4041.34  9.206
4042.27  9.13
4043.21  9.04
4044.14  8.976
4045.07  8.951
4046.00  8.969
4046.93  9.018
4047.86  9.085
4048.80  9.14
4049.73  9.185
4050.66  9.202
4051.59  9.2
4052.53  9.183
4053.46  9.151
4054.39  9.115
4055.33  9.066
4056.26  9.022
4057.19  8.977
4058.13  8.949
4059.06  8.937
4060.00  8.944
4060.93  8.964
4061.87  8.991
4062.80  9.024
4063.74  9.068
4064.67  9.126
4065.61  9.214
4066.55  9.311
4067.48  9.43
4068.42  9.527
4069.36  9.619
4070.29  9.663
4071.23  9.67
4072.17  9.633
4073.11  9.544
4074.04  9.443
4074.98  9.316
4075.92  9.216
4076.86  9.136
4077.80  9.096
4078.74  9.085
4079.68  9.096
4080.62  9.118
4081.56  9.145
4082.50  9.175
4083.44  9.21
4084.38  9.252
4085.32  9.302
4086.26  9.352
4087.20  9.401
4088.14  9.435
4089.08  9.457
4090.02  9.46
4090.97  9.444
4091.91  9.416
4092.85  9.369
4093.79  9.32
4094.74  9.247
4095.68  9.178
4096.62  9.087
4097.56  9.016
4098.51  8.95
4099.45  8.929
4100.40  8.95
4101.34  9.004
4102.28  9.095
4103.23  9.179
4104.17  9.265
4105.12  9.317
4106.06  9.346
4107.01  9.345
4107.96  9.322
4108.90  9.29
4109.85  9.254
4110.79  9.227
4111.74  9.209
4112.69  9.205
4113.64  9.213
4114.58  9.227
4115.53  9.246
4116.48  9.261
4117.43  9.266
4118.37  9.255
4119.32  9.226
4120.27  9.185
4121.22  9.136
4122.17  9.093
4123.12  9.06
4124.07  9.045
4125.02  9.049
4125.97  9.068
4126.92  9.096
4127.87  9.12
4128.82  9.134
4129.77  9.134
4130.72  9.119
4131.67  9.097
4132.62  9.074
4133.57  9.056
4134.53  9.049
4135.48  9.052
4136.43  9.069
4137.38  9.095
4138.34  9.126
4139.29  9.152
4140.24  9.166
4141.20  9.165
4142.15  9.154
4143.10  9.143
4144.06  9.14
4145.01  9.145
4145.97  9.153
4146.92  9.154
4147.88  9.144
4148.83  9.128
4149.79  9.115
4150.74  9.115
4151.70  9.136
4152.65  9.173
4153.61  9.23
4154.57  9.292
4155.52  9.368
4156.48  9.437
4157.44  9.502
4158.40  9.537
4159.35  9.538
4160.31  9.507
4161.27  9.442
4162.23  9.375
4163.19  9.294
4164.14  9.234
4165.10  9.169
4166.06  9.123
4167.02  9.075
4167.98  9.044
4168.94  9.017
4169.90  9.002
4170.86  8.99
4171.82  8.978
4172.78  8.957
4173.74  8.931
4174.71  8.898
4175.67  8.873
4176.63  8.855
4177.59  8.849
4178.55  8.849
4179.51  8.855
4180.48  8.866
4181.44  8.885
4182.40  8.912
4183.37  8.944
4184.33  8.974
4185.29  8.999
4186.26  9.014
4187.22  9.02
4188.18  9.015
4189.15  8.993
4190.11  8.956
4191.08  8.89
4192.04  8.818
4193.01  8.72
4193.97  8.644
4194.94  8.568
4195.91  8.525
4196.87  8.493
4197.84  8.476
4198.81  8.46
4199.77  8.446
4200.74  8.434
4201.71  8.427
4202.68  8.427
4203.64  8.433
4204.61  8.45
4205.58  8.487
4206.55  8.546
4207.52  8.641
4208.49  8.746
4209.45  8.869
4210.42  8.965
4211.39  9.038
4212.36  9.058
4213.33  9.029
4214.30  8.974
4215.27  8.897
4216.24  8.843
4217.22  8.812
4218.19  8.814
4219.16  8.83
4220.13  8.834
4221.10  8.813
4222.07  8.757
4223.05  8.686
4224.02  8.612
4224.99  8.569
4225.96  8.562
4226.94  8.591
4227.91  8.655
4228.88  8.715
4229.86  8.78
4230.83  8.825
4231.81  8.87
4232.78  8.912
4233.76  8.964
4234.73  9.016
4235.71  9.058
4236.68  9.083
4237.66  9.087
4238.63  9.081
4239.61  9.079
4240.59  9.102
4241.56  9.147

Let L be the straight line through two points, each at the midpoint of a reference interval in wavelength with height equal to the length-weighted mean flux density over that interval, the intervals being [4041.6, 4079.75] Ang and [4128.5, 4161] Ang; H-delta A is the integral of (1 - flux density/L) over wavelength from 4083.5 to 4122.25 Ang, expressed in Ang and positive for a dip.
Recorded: -0.2 Ang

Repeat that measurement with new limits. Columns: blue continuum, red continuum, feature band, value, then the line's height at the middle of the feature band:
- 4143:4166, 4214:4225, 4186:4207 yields 0.7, 8.96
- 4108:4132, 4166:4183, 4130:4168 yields -0.7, 9.05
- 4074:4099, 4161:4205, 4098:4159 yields -0.7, 9.08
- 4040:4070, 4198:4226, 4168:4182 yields -0.2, 8.81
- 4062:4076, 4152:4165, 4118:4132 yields 0.4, 9.38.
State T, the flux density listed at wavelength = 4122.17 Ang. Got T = 9.093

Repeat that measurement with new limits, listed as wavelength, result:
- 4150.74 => 9.115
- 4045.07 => 8.951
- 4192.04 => 8.818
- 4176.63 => 8.855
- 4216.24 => 8.843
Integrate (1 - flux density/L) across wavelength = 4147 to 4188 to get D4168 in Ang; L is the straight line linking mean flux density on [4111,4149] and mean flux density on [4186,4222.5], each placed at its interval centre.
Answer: -0.78 Ang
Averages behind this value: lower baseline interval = 9.14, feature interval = 9.11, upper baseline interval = 8.74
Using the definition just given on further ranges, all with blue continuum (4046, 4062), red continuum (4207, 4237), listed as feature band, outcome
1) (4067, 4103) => -1.04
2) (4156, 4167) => -0.55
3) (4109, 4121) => -0.34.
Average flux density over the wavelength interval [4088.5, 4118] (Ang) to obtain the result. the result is 9.23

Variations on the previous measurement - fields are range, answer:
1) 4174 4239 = 8.79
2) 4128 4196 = 9.08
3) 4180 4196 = 8.88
